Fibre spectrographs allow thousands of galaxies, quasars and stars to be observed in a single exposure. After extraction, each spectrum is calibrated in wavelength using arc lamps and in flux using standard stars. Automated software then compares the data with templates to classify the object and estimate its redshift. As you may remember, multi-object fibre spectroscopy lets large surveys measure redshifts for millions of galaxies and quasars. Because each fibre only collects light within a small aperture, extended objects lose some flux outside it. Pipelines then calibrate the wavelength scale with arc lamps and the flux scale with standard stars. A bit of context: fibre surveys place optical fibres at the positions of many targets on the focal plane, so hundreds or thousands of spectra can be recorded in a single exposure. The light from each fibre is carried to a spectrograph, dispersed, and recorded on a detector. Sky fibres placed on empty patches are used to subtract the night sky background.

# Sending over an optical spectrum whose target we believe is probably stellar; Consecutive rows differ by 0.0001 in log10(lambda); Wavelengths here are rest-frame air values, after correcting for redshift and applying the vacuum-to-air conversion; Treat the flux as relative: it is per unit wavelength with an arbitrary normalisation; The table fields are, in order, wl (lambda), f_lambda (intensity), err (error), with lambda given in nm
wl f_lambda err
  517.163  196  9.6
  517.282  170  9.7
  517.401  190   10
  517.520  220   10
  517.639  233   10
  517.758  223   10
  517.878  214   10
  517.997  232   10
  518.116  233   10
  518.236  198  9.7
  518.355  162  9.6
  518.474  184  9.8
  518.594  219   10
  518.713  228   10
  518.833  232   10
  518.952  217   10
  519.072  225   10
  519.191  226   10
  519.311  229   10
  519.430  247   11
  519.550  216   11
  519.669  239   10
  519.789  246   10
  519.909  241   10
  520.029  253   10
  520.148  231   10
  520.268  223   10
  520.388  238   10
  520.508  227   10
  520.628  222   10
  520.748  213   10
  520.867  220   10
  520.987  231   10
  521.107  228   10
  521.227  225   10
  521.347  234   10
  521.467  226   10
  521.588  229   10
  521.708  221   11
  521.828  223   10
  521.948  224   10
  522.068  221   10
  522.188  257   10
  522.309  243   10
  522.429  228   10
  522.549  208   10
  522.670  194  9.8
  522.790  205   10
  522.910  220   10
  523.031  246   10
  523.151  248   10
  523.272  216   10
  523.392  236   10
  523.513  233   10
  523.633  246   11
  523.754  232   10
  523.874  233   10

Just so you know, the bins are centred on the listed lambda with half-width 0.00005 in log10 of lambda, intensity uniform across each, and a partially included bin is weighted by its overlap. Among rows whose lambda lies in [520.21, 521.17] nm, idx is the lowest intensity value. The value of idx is 213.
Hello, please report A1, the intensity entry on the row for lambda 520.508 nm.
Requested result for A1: 227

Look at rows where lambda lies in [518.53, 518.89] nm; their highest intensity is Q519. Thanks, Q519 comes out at 232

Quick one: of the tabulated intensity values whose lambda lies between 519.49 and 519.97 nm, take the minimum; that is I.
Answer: 216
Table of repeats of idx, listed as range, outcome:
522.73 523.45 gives 205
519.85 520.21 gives 231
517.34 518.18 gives 190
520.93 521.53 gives 225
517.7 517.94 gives 214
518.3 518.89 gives 162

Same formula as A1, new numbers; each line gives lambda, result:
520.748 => 213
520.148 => 231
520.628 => 222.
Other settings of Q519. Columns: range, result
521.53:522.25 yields 257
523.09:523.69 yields 248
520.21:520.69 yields 238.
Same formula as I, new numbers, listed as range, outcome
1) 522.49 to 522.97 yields 194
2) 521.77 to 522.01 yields 223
